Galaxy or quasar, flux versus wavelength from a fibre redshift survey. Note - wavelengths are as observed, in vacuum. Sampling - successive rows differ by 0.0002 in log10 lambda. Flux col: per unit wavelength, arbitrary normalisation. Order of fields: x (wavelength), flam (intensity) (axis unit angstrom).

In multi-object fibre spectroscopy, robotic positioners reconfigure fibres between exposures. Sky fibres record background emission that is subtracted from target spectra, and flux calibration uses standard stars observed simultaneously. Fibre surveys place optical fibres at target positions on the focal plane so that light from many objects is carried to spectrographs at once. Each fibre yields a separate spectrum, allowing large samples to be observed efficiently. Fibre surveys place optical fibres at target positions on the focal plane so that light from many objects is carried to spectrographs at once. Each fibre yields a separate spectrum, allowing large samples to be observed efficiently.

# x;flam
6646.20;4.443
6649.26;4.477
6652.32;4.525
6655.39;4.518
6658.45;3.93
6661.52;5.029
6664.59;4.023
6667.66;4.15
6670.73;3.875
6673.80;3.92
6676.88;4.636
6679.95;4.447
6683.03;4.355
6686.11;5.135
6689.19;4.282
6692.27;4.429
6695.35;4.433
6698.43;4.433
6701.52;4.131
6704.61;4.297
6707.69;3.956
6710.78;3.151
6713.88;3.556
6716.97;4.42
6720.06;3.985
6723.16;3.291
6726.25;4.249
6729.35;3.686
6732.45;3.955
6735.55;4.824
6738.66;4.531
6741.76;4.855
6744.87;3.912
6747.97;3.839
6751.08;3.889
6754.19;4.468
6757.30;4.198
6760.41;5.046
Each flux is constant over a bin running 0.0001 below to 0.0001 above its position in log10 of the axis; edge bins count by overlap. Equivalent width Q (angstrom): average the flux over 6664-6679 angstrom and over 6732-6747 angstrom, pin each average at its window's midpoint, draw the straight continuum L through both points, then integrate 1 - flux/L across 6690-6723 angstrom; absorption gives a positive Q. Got 1.8 angstrom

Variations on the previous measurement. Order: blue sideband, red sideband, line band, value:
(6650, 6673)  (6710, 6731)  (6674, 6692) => -1.8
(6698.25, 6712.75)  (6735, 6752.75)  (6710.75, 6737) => 1.0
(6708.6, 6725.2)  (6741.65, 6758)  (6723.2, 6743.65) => -1.8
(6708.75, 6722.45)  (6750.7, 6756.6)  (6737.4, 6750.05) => -0.5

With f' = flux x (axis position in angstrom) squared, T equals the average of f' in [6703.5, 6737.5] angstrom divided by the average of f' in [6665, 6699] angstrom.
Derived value 0.9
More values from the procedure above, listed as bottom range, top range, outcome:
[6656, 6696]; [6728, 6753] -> 0.98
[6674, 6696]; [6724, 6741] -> 0.96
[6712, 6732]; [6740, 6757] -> 1.10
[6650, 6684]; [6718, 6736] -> 0.94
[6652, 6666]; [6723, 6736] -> 0.93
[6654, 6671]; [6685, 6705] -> 1.05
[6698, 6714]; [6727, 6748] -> 1.10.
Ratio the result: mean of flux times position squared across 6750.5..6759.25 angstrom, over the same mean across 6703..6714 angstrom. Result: 1.15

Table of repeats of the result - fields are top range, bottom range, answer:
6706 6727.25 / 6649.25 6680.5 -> 0.89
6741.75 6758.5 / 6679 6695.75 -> 0.93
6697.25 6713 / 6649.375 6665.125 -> 0.91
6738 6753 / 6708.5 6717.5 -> 1.16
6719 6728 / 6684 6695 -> 0.84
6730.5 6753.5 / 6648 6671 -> 1.01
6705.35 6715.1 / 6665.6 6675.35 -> 0.92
